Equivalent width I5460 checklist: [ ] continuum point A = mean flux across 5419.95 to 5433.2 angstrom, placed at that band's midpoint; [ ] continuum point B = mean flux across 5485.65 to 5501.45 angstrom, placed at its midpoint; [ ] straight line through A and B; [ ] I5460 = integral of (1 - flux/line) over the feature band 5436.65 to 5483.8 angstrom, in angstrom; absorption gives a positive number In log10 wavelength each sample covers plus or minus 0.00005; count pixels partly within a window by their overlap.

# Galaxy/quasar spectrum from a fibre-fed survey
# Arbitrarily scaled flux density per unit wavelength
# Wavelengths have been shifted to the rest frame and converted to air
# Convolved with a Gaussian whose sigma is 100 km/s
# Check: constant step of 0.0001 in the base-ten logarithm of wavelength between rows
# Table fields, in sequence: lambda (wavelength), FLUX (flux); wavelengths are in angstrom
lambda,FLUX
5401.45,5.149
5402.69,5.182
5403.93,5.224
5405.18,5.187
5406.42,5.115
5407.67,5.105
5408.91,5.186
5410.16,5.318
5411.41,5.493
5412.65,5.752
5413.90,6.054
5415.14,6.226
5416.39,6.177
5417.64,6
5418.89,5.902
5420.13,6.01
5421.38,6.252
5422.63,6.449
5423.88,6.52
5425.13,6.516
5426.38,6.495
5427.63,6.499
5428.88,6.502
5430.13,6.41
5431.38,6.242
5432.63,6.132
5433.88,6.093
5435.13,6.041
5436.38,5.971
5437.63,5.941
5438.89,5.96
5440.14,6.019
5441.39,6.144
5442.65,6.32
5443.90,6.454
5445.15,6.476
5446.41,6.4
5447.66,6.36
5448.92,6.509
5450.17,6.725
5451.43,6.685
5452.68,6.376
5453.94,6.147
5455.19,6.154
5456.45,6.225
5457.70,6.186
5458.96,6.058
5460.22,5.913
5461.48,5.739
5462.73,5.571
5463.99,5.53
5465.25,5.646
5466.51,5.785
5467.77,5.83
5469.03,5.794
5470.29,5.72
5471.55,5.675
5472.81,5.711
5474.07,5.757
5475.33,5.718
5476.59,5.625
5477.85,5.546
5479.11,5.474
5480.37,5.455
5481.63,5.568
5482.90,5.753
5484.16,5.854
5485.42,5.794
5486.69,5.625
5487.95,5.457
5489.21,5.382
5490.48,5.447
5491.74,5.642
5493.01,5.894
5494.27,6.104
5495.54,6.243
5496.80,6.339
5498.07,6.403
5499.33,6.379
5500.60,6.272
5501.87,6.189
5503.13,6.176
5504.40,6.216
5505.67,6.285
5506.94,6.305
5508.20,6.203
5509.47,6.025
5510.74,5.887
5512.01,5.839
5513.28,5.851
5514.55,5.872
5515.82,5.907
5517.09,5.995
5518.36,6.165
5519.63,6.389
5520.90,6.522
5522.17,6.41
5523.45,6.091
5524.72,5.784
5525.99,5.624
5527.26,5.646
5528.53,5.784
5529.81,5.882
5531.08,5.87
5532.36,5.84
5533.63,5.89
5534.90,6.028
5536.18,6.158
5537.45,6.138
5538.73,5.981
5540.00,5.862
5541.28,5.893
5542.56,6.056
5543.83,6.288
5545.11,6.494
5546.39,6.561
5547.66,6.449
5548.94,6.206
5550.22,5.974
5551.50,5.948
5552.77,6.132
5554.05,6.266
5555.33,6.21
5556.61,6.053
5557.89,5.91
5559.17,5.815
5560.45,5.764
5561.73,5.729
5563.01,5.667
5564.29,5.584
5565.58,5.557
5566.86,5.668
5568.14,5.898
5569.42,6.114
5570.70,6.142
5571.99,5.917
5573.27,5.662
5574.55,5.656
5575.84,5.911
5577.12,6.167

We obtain 1.4 angstrom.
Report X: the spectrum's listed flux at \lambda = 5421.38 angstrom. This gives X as 6.252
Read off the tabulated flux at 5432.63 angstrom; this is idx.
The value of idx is 6.132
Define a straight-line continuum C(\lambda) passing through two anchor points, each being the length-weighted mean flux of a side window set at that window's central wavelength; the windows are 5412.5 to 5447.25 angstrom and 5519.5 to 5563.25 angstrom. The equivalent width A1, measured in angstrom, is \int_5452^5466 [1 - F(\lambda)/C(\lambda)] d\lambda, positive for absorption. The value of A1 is 0.5 angstrom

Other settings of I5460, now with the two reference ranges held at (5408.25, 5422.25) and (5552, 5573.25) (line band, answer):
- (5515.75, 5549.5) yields -1.1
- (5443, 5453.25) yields -1.1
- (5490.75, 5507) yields -0.8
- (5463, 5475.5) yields 0.3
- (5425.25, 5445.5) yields -1.3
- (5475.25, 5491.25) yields 0.8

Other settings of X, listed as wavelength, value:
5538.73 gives 5.981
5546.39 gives 6.561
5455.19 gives 6.154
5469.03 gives 5.794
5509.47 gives 6.025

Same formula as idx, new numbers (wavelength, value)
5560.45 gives 5.764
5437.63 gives 5.941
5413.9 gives 6.054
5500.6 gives 6.272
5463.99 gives 5.53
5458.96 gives 6.058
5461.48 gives 5.739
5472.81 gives 5.711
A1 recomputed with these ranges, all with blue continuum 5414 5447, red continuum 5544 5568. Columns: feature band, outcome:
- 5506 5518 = 0.2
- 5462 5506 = 2.2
